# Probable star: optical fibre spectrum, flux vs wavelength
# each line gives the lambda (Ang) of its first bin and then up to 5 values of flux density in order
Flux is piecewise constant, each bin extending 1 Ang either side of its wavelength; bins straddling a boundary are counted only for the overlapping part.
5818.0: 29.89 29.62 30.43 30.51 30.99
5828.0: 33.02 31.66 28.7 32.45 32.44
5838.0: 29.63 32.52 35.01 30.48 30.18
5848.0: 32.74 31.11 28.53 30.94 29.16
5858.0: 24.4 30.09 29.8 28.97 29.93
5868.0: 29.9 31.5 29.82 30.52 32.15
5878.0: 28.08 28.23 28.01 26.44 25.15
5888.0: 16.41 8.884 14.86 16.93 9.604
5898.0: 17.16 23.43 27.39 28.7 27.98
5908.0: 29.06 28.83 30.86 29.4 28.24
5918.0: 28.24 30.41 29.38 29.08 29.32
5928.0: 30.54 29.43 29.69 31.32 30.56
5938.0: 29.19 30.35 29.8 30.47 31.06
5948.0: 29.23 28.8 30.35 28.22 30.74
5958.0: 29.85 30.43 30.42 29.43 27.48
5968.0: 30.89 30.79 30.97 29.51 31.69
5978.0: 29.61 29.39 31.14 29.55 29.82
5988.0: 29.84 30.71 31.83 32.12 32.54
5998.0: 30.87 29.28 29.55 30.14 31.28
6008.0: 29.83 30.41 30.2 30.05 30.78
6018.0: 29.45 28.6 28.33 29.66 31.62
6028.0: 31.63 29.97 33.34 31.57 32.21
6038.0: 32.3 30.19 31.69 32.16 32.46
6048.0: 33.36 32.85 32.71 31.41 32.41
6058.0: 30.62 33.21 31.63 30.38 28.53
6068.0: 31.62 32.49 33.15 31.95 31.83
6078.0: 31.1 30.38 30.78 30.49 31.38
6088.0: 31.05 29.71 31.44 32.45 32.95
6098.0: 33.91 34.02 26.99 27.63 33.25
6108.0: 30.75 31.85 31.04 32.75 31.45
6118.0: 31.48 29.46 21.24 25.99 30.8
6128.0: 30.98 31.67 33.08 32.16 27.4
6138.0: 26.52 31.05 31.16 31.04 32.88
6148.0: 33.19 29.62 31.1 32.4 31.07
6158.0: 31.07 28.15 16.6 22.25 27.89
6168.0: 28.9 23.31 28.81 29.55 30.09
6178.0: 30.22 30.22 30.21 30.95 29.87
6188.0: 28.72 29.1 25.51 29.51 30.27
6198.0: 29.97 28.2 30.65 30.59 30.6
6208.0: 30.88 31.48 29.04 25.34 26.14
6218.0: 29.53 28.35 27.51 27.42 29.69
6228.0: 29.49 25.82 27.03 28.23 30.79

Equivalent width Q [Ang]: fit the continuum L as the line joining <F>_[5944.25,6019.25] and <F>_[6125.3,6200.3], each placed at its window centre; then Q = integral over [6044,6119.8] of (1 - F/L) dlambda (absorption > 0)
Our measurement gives -4.57 Ang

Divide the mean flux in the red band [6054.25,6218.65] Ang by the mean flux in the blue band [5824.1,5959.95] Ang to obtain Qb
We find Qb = 1.06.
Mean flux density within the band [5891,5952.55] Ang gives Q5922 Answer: 27.4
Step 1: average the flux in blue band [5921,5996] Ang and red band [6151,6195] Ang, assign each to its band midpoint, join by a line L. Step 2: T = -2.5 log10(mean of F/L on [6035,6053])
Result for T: -0.10 mag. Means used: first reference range 30.1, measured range 32.2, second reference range 28.4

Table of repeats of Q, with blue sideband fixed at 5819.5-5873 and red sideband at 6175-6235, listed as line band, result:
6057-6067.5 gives -0.5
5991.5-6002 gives -0.4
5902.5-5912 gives 0.5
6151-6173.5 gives 1.3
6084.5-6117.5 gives -2.2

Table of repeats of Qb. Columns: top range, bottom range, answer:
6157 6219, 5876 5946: 1.08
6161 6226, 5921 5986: 0.95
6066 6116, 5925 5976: 1.05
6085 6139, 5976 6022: 1.01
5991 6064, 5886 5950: 1.18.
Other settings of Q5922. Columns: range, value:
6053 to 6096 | 31.4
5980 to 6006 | 30.6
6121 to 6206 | 29.2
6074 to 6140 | 30.6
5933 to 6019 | 30.2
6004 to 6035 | 30.4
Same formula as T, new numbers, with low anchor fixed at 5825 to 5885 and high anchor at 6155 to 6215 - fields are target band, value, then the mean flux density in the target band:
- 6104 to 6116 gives -0.09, 31.5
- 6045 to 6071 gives -0.09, 31.8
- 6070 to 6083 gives -0.09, 31.6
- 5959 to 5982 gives -0.02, 30.1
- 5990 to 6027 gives -0.03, 30.4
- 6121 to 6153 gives -0.04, 30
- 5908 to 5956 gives 0.01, 29.7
